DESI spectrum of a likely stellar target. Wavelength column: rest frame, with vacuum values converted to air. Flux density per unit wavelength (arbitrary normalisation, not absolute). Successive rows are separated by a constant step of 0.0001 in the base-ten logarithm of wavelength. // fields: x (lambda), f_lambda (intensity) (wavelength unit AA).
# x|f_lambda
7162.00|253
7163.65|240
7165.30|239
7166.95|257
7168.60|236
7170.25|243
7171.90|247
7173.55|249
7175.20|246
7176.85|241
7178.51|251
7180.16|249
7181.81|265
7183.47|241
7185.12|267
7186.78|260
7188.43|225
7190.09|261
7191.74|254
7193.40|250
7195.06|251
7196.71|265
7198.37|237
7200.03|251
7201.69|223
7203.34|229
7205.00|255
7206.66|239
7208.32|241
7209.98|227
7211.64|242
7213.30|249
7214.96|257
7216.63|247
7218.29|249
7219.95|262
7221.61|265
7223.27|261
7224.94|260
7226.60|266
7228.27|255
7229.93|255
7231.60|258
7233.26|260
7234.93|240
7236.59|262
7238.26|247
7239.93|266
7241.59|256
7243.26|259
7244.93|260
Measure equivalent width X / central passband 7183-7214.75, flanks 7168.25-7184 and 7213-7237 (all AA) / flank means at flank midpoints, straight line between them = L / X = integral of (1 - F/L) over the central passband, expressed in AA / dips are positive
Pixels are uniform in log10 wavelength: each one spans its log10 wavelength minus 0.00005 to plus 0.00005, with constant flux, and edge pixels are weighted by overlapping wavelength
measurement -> 0.7 AA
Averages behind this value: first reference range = 247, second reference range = 256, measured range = 246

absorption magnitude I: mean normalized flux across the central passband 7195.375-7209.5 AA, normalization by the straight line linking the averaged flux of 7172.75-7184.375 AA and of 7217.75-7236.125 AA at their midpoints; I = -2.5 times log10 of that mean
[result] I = 0.05 mag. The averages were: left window 249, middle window 243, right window 258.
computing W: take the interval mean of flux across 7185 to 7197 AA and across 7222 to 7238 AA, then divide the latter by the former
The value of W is 1.02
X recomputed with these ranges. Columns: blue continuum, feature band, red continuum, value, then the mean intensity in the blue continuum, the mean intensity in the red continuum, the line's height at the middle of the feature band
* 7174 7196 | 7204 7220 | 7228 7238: 0.5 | 251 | 255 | 253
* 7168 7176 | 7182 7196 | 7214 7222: -0.2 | 245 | 255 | 249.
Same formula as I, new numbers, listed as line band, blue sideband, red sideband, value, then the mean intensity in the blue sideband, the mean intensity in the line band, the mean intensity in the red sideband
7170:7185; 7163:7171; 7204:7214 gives -0.03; 243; 249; 242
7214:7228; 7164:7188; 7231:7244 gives -0.02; 249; 258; 256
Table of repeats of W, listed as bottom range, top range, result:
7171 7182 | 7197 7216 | 0.97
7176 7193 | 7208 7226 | 1.00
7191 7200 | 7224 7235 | 1.02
